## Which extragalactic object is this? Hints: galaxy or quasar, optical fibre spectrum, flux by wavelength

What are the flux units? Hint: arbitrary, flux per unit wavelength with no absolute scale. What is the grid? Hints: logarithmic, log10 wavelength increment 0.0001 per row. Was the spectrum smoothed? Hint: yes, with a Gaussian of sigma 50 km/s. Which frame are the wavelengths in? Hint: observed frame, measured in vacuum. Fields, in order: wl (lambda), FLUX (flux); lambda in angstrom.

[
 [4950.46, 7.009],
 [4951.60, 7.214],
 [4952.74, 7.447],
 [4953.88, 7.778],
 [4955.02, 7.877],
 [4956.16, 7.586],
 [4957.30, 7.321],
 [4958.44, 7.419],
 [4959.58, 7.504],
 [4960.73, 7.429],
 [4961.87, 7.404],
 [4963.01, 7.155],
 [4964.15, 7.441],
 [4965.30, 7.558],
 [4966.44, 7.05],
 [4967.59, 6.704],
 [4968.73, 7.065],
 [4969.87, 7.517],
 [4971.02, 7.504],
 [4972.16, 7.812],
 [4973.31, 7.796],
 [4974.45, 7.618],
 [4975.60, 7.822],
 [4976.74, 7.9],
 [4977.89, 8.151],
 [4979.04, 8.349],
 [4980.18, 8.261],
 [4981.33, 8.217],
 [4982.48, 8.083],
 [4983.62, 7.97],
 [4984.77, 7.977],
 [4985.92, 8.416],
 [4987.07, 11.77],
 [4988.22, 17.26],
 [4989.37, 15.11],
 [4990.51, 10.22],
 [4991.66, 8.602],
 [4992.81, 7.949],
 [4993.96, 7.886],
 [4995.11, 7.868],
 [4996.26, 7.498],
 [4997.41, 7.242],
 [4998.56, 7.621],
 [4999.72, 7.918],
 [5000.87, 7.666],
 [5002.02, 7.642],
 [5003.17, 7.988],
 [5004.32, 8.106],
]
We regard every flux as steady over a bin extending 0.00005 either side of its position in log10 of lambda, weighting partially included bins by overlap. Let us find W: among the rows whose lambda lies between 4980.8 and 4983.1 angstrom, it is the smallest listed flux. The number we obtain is 8.083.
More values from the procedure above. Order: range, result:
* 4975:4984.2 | 7.822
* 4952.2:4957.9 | 7.321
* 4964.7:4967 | 7.05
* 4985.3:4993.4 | 7.949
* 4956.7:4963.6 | 7.155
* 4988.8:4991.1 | 10.22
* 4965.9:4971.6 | 6.704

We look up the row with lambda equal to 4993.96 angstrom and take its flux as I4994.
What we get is 7.886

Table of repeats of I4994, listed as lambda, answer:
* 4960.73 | 7.429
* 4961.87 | 7.404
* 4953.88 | 7.778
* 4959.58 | 7.504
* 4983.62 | 7.97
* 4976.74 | 7.9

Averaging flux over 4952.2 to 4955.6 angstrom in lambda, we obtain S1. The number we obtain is 7.71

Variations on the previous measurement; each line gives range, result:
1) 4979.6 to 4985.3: 8.11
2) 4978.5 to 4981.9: 8.28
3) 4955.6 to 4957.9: 7.46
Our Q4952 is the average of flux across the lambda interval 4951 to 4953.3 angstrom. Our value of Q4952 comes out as 7.33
